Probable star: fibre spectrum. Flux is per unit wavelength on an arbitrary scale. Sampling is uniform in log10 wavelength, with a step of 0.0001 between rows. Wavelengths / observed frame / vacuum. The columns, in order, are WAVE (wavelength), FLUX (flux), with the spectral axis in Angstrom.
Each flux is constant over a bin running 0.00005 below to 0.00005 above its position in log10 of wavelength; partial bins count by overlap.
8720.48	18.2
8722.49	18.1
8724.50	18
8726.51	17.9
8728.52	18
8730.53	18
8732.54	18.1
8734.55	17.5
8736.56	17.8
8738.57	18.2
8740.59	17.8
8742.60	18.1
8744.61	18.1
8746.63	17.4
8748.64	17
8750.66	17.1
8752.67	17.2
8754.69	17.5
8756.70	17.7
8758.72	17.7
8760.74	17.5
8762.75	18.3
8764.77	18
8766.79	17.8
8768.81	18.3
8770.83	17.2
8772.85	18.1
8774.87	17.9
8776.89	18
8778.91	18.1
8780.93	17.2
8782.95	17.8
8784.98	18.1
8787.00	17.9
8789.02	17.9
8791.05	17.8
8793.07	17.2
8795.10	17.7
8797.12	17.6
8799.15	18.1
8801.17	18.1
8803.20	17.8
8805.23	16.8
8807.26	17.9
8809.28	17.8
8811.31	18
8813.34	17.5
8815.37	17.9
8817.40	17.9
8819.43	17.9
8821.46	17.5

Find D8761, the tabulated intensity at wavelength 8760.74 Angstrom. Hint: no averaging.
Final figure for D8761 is 17.5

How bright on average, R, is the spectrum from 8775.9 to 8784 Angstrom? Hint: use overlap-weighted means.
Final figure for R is 17.8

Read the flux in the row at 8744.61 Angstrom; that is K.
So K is 18.1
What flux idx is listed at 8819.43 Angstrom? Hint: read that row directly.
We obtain 17.9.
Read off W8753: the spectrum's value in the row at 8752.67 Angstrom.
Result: 17.2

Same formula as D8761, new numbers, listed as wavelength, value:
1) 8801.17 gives 18.1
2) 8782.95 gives 17.8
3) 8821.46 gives 17.5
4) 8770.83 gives 17.2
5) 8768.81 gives 18.3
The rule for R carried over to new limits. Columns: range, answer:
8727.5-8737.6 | 17.9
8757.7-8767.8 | 17.9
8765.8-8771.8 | 17.8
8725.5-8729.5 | 17.9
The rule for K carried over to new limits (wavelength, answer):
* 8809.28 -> 17.8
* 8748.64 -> 17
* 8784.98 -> 18.1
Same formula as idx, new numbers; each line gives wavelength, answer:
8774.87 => 17.9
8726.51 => 17.9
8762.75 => 18.3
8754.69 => 17.5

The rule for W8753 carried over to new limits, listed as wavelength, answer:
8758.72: 17.7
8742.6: 18.1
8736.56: 17.8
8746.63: 17.4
